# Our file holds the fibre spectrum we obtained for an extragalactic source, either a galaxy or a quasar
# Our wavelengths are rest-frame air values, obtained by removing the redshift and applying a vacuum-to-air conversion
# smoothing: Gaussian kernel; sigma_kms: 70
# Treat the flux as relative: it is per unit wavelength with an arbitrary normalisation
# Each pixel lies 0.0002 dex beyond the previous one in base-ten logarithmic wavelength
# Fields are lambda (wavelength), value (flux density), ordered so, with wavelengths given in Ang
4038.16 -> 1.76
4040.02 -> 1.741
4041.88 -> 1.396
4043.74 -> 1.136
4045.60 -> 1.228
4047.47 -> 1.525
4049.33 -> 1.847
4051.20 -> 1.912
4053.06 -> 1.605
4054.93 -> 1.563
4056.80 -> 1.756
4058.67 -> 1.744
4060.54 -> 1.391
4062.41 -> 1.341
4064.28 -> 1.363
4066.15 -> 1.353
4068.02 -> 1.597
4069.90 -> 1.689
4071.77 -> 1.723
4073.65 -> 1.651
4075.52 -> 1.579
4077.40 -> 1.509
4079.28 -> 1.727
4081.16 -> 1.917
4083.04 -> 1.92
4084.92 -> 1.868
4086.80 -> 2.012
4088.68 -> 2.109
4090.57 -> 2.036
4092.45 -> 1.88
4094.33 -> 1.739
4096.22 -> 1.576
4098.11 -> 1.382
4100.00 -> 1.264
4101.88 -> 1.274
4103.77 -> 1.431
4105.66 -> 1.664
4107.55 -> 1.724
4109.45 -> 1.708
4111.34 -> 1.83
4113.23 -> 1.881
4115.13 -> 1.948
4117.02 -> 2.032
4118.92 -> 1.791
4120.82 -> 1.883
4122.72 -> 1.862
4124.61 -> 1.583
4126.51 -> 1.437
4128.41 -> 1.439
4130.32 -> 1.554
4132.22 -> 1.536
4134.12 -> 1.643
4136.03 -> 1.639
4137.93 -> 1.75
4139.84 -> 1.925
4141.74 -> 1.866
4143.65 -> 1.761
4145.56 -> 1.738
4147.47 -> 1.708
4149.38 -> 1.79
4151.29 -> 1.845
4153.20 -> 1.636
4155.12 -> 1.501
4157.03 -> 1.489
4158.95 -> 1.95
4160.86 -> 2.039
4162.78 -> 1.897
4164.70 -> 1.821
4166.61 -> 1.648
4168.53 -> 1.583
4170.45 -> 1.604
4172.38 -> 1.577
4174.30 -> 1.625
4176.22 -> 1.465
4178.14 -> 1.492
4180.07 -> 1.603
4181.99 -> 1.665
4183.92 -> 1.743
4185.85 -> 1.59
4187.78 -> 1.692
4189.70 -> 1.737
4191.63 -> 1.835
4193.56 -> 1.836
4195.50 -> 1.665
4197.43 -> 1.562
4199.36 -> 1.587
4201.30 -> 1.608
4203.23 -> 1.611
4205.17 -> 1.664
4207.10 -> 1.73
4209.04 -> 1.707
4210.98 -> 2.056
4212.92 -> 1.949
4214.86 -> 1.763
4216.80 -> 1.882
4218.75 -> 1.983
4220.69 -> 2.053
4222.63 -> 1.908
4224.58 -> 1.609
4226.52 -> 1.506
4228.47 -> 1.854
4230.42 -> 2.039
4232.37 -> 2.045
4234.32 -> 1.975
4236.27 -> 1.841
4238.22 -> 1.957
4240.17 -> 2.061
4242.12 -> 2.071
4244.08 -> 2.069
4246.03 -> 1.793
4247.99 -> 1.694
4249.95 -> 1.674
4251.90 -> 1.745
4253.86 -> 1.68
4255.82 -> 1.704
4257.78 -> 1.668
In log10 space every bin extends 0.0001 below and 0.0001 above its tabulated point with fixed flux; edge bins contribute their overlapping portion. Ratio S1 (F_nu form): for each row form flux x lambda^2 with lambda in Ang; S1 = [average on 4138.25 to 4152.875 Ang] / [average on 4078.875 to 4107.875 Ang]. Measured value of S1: 1.1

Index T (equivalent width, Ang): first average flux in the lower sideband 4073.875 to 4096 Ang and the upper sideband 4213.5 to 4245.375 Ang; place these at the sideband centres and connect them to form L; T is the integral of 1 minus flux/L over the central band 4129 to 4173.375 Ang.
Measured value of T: 3.6 Ang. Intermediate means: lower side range 1.83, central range 1.71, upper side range 1.91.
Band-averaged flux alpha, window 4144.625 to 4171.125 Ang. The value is 1.73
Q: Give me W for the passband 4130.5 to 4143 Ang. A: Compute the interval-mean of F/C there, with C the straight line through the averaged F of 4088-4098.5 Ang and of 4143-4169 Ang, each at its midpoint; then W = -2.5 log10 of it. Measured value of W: 0.03 mag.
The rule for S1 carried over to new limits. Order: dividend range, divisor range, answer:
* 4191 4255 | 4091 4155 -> 1.13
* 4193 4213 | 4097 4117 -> 1.10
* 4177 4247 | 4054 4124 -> 1.13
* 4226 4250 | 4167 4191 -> 1.21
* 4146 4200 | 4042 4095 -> 1.06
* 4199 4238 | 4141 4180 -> 1.11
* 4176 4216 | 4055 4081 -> 1.14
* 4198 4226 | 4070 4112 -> 1.11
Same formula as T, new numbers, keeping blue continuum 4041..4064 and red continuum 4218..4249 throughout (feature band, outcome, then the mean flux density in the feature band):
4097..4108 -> 1.3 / 1.45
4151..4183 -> 1.7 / 1.67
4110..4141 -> -1.0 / 1.73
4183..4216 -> 1.9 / 1.73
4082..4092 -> -2.4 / 1.98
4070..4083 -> -1.0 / 1.7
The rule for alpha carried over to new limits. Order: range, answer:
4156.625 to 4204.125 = 1.68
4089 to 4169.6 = 1.71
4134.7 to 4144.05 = 1.78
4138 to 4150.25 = 1.79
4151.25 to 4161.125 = 1.71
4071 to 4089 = 1.79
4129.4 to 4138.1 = 1.61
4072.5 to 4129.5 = 1.72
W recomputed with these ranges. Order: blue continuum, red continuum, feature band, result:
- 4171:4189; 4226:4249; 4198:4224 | -0.015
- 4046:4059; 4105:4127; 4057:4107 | 0.055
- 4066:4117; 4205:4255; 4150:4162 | 0.022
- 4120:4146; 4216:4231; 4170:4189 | 0.104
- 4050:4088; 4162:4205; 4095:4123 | -0.011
